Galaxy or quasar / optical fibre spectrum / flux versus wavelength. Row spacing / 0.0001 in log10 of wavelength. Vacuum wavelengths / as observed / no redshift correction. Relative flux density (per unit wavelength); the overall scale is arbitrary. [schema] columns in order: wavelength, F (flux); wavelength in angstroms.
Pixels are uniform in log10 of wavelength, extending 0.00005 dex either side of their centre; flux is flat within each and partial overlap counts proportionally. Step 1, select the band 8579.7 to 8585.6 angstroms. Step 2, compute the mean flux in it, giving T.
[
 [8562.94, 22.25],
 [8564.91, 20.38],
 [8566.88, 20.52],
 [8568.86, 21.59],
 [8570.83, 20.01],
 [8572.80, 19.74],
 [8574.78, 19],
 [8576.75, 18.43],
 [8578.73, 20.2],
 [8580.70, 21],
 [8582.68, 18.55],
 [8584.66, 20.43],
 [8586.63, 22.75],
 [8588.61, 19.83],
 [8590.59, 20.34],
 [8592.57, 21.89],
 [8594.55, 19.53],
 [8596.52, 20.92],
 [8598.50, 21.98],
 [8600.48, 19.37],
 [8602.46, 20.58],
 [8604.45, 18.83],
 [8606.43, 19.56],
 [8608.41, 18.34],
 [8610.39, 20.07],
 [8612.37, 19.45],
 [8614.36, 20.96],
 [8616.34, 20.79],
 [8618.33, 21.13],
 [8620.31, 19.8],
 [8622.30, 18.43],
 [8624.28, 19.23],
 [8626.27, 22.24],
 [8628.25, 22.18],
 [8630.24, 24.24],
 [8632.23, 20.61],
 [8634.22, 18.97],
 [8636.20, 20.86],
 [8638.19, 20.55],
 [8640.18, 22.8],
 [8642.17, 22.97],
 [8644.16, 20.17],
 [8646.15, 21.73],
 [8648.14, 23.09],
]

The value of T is 20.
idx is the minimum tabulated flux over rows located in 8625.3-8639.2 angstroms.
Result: 18.97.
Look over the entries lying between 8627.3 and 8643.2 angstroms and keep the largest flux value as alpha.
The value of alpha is 24.24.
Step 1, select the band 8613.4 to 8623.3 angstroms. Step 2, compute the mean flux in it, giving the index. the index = 20.2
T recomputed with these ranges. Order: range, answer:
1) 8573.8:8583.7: 19.4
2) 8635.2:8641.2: 21.4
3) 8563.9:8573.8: 20.4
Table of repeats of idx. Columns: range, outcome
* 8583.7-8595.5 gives 19.53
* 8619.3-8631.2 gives 18.43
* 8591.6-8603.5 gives 19.37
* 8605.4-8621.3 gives 18.34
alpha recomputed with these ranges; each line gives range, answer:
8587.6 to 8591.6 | 20.34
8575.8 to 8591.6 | 22.75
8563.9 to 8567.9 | 20.52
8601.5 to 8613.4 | 20.58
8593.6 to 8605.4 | 21.98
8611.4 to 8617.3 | 20.96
